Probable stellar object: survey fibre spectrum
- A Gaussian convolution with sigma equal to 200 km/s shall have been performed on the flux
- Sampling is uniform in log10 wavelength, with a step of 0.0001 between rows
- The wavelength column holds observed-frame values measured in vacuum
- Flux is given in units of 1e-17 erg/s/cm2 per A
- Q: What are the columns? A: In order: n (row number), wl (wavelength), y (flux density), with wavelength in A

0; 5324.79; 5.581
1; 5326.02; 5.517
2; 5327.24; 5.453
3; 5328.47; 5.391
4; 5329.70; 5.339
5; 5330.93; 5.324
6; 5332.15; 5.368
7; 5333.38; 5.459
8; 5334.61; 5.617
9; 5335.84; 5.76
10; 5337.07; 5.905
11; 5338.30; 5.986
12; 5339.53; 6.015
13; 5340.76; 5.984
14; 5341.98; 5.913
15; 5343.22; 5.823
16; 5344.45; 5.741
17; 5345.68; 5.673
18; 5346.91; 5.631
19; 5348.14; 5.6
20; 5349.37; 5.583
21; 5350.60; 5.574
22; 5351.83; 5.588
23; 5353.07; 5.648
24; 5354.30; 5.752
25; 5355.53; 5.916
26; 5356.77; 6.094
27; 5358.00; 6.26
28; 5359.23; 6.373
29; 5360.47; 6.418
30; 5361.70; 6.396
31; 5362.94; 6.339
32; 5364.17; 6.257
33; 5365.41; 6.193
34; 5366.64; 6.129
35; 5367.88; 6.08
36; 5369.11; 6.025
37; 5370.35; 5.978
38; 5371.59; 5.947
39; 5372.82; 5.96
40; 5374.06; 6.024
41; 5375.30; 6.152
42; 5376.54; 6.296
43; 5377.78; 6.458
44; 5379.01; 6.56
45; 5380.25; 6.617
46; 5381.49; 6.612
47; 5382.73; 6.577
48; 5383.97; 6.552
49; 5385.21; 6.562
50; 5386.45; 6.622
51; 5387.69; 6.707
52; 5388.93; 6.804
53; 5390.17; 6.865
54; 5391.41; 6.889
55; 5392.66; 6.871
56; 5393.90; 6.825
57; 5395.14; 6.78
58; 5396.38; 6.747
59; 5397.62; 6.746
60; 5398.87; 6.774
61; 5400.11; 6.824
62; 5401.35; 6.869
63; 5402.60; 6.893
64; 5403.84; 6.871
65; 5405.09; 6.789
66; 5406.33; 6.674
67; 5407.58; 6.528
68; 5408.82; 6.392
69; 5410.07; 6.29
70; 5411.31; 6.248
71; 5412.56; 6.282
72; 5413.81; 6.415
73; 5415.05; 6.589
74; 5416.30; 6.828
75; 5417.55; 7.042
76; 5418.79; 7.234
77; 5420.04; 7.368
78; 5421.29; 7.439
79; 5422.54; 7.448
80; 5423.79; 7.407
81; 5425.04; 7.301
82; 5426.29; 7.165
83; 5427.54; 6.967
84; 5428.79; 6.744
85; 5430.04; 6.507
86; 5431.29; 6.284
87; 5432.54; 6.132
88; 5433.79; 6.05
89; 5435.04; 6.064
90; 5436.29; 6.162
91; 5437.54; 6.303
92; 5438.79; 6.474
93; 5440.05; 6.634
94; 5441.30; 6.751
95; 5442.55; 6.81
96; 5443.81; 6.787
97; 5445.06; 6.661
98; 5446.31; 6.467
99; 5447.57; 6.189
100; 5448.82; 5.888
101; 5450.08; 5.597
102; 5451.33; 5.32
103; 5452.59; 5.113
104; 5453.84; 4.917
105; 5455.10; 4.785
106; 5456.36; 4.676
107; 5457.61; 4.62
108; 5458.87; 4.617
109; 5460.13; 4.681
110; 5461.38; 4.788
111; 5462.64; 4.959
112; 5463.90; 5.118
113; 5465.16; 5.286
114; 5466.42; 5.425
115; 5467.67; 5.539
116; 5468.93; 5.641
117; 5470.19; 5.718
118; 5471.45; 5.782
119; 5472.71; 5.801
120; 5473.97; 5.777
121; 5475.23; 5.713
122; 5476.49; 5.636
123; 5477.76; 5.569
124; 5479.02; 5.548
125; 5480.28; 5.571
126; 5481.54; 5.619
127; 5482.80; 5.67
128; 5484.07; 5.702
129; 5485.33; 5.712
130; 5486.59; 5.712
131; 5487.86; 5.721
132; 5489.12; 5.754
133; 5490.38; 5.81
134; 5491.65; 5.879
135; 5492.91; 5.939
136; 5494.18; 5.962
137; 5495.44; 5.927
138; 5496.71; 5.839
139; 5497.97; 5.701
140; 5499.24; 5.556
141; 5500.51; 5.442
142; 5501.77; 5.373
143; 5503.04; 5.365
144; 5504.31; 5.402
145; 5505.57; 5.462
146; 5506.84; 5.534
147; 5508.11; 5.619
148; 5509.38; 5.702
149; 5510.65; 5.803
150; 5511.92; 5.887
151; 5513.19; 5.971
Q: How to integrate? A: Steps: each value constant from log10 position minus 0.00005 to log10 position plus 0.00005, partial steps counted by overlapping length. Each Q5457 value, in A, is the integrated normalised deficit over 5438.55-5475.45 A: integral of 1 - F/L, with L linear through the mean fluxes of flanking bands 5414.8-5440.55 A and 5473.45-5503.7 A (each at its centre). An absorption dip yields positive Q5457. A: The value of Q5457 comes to 3.8 A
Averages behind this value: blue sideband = 6.77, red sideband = 5.69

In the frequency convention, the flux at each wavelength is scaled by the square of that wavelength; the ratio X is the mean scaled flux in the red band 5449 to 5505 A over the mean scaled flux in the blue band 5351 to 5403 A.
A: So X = 0.89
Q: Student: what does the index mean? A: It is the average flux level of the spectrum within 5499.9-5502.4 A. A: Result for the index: 5.42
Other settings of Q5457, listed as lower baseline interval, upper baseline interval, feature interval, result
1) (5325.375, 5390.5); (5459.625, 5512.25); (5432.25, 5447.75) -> -1.87 A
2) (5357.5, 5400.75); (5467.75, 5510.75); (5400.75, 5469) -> -1.44 A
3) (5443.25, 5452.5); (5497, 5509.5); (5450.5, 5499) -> 2.72 A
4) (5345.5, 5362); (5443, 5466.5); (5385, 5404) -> -3.72 A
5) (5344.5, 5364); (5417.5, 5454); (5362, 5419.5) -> -3.20 A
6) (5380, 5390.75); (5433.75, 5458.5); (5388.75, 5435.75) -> -3.29 A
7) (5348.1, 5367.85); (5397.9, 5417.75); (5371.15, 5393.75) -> -0.68 A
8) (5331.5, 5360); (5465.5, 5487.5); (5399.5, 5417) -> -2.69 A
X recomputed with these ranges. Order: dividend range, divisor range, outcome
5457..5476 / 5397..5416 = 0.82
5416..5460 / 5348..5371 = 1.07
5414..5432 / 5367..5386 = 1.13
